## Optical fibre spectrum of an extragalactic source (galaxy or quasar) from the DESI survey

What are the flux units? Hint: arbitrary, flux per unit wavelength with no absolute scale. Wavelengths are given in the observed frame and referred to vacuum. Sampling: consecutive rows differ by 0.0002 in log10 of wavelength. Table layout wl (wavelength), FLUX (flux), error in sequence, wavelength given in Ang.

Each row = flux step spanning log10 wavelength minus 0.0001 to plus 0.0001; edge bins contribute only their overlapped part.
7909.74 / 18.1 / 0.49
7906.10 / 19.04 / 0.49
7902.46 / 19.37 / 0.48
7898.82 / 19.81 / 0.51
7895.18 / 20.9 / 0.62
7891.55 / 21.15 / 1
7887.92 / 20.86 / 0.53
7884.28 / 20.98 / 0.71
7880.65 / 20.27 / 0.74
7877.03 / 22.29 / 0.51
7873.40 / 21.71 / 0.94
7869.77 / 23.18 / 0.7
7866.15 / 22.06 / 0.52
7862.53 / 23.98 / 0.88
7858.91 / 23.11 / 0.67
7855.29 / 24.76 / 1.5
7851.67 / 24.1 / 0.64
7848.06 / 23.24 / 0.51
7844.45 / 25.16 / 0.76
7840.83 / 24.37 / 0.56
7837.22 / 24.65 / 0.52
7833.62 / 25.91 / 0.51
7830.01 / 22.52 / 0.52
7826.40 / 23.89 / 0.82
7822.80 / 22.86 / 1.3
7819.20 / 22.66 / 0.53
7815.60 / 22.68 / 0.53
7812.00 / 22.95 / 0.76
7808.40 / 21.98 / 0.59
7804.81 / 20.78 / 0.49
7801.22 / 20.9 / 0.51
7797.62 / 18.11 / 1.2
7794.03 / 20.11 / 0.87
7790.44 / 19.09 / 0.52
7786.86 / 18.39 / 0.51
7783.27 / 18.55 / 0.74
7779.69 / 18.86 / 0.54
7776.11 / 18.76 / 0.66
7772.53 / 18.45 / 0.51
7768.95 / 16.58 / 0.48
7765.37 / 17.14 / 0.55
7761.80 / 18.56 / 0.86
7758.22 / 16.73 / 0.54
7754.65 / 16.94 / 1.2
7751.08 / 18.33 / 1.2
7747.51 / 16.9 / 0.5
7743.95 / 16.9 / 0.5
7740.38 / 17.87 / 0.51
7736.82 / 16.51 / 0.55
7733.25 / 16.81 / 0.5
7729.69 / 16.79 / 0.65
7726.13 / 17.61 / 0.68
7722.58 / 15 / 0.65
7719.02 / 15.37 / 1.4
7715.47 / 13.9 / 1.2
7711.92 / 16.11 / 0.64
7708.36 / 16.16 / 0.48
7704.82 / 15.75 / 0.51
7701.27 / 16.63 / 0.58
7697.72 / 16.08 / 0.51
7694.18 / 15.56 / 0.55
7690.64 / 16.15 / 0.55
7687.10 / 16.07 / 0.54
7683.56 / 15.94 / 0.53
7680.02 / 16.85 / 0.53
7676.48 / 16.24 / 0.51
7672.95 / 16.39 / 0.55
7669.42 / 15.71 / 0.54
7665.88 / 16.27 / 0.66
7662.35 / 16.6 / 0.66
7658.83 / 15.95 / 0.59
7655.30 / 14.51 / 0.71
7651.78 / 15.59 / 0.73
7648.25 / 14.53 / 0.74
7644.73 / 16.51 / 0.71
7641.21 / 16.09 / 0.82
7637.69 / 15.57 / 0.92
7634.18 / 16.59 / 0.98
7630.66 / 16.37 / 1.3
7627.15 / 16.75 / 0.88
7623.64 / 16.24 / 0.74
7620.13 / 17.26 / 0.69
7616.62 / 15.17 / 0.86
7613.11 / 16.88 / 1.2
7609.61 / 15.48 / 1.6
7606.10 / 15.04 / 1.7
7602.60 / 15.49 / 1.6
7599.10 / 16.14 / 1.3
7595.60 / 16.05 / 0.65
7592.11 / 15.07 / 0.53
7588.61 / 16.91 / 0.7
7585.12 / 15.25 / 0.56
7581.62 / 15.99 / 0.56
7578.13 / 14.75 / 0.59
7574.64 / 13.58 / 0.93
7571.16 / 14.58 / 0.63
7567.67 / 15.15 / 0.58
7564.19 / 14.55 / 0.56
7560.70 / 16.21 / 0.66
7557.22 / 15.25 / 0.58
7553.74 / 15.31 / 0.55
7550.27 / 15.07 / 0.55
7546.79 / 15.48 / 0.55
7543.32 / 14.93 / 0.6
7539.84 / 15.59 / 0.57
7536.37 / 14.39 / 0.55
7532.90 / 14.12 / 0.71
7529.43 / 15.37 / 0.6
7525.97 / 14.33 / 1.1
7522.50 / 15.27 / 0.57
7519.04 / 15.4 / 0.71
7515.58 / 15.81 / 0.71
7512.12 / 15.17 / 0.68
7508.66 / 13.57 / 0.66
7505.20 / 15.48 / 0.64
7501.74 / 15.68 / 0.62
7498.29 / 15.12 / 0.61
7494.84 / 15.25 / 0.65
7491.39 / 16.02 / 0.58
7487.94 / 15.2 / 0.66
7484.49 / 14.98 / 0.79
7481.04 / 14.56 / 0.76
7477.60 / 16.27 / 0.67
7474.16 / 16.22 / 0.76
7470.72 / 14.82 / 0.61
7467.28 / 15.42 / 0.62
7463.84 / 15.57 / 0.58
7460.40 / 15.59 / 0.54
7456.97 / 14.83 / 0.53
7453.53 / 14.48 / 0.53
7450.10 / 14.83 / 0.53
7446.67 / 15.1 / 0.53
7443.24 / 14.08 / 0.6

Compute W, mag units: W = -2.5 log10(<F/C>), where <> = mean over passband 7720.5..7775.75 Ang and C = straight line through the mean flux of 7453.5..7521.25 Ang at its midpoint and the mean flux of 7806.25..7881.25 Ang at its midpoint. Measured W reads 0.23 mag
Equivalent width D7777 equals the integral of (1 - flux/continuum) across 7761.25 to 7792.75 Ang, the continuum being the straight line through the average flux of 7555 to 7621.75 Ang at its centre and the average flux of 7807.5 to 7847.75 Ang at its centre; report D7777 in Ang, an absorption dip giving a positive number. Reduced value 5.2 Ang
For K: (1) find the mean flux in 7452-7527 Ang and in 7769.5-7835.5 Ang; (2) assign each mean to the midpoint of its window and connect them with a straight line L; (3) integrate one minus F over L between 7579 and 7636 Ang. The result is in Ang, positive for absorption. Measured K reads 4.4 Ang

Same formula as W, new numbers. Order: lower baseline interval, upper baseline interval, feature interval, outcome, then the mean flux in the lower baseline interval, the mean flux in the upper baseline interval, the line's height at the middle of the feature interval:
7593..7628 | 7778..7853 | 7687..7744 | 0.179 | 16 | 22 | 19.1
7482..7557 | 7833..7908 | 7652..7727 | 0.170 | 15.1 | 22.4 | 18.6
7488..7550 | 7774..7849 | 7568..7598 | 0.087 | 15.1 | 21.7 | 16.6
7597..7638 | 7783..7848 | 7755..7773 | 0.181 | 16.1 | 22.1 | 20.5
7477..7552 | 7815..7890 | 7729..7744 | 0.197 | 15.1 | 23.1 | 20.4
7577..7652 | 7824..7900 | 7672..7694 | 0.102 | 15.9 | 22.8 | 17.8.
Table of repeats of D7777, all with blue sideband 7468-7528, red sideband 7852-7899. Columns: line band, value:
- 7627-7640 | 1.1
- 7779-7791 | 1.0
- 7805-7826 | -1.6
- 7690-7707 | 2.6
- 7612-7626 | 0.8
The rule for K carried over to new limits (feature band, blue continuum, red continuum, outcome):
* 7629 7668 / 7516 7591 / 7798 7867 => 4.4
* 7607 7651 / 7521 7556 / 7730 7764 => -0.3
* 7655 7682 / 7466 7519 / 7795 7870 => 4.4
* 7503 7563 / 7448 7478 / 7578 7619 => 1.6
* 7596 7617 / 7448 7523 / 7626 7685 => 0.1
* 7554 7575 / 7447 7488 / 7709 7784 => 1.1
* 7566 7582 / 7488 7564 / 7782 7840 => 1.5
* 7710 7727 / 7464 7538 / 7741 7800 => 1.9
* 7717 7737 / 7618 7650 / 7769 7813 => 2.1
